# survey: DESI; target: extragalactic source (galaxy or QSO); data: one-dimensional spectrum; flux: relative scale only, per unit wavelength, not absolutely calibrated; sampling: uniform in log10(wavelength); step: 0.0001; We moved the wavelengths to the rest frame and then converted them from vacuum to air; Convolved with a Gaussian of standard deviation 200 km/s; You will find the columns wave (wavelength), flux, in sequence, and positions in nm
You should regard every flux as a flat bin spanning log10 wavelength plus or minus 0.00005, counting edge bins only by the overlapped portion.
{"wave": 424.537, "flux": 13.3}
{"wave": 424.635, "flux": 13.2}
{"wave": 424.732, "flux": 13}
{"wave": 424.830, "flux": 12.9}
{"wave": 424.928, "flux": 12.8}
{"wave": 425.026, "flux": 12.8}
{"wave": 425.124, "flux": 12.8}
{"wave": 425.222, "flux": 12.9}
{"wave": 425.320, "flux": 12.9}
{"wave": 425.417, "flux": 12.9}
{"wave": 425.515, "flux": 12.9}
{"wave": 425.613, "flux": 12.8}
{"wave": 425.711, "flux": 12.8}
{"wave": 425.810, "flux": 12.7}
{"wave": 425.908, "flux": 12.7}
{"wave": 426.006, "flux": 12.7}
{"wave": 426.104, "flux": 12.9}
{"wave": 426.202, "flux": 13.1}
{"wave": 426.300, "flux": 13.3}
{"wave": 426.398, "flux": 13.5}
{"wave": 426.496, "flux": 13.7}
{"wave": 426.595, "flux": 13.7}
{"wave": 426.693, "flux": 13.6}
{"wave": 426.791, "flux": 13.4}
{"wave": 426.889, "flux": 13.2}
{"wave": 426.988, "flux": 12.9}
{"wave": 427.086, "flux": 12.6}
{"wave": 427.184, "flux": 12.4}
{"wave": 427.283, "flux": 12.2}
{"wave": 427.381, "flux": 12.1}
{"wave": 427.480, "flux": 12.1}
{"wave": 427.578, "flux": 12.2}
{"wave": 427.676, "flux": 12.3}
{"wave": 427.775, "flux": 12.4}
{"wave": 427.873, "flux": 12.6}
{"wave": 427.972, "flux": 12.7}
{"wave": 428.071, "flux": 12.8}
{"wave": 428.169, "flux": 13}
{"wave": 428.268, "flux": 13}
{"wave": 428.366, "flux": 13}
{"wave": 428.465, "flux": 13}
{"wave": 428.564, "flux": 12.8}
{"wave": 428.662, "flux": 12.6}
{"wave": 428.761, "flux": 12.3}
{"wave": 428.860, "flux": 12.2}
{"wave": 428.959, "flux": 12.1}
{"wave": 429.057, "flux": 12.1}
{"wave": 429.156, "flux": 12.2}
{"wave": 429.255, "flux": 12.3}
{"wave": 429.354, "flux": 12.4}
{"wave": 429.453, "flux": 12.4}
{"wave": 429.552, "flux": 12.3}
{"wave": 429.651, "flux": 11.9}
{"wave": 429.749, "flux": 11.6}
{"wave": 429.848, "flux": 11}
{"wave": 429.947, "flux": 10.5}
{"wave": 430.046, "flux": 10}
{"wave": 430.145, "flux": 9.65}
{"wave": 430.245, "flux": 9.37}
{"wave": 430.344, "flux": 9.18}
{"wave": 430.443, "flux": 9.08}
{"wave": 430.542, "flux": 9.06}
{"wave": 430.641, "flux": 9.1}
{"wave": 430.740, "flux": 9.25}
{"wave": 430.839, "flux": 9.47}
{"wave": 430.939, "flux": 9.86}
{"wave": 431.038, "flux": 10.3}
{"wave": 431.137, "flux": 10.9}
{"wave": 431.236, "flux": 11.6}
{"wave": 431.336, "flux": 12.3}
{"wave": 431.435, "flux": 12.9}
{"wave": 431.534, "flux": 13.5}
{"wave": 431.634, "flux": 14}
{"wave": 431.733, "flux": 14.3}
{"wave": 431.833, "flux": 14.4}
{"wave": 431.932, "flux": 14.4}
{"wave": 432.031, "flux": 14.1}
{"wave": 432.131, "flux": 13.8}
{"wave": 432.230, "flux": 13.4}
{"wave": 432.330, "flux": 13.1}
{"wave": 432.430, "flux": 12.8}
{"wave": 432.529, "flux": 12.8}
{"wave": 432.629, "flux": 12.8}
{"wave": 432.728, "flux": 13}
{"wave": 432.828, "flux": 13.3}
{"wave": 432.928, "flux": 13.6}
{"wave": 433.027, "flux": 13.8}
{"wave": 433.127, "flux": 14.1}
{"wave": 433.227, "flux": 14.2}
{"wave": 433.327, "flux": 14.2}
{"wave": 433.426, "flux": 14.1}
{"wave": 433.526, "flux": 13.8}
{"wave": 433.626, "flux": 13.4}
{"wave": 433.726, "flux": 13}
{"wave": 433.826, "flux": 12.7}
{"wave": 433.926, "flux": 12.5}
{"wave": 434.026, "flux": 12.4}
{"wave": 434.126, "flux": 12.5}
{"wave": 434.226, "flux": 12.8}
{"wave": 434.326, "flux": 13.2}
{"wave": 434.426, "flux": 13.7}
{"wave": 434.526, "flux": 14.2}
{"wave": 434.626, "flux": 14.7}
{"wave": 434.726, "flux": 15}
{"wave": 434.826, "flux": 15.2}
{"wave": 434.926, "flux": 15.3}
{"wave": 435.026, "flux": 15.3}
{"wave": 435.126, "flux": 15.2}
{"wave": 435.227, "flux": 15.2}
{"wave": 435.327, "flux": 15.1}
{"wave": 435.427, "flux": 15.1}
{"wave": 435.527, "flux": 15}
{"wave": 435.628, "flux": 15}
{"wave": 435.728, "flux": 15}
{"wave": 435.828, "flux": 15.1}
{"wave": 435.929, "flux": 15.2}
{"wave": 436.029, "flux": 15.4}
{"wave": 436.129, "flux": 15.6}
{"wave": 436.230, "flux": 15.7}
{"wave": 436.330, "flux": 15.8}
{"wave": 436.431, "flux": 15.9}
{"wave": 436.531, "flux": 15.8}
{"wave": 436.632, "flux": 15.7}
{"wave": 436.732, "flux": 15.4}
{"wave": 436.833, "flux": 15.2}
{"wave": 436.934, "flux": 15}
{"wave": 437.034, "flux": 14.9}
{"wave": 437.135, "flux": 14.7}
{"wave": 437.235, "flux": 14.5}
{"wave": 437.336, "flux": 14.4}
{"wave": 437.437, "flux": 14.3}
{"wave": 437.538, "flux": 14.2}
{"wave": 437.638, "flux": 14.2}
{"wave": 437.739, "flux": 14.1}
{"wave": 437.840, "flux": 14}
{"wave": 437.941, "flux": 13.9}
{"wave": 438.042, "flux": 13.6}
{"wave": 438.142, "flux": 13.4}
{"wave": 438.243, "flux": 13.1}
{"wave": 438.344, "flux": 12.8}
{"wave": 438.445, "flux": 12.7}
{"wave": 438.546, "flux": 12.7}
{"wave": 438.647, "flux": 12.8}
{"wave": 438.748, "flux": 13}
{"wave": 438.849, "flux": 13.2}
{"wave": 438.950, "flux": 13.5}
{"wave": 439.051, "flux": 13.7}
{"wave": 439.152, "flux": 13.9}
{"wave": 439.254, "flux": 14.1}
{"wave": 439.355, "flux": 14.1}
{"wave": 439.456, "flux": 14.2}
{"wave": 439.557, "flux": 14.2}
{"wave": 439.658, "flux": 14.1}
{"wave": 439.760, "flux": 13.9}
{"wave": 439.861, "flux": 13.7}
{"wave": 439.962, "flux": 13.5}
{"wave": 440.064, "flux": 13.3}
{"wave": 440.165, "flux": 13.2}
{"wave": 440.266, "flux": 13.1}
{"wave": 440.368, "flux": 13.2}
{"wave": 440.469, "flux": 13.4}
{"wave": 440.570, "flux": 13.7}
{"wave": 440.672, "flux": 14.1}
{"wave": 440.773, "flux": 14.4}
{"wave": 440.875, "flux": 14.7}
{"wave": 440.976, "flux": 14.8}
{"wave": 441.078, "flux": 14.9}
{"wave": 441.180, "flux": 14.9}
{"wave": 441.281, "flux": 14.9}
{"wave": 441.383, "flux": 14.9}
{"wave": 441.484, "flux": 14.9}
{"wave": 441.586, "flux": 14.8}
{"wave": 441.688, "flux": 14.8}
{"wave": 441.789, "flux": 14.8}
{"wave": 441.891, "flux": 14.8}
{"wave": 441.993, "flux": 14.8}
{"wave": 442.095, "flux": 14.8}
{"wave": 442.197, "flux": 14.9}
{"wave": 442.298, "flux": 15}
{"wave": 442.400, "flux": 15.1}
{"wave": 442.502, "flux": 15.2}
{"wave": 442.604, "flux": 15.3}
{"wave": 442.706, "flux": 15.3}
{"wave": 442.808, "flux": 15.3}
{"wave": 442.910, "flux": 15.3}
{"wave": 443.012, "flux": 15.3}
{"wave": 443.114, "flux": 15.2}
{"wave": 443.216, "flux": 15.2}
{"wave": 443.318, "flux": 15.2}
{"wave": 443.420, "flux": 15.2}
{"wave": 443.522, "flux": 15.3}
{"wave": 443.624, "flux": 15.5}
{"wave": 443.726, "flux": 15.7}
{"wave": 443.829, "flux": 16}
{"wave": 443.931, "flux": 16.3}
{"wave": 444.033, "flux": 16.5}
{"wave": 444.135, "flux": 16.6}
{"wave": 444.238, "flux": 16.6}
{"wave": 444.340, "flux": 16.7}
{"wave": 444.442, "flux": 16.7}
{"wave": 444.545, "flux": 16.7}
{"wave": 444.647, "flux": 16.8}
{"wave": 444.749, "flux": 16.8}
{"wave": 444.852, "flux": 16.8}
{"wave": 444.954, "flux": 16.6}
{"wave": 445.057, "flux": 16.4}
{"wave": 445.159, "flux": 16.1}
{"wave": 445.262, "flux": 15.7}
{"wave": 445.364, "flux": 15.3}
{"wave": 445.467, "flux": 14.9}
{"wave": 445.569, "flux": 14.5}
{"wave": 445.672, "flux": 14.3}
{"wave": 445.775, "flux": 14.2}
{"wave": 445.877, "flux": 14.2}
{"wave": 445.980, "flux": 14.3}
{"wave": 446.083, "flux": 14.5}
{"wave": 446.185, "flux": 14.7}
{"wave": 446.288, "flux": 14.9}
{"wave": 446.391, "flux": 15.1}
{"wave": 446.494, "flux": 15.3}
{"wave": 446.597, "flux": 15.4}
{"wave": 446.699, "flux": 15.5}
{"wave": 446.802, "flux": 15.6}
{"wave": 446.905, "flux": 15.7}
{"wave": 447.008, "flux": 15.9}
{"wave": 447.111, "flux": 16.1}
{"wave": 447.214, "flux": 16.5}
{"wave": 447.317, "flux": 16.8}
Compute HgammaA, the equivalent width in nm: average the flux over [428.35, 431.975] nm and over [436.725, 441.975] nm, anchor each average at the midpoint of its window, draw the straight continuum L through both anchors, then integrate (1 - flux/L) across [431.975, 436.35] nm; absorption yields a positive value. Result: -0.50 nm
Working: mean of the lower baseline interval 11.6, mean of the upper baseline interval 14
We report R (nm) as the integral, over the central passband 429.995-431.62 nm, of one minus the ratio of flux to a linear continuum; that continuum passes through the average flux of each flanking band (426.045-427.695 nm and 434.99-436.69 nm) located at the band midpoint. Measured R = 0.41 nm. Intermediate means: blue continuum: 12.9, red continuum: 15.4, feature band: 10.4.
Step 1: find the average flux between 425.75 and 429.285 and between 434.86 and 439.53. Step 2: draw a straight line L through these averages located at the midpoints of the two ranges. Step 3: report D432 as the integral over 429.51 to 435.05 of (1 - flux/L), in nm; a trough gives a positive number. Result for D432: 0.44 nm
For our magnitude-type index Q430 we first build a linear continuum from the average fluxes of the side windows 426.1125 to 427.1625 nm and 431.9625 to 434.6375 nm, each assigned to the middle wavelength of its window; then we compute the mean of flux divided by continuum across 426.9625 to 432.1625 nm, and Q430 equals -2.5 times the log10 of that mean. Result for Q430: 0.12 mag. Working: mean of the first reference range 13.3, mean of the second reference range 13.4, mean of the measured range 11.9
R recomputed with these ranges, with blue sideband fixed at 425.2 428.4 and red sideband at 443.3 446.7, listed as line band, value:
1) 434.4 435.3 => -0.05 nm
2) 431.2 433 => 0.04 nm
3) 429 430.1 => 0.13 nm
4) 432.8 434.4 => 0.06 nm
